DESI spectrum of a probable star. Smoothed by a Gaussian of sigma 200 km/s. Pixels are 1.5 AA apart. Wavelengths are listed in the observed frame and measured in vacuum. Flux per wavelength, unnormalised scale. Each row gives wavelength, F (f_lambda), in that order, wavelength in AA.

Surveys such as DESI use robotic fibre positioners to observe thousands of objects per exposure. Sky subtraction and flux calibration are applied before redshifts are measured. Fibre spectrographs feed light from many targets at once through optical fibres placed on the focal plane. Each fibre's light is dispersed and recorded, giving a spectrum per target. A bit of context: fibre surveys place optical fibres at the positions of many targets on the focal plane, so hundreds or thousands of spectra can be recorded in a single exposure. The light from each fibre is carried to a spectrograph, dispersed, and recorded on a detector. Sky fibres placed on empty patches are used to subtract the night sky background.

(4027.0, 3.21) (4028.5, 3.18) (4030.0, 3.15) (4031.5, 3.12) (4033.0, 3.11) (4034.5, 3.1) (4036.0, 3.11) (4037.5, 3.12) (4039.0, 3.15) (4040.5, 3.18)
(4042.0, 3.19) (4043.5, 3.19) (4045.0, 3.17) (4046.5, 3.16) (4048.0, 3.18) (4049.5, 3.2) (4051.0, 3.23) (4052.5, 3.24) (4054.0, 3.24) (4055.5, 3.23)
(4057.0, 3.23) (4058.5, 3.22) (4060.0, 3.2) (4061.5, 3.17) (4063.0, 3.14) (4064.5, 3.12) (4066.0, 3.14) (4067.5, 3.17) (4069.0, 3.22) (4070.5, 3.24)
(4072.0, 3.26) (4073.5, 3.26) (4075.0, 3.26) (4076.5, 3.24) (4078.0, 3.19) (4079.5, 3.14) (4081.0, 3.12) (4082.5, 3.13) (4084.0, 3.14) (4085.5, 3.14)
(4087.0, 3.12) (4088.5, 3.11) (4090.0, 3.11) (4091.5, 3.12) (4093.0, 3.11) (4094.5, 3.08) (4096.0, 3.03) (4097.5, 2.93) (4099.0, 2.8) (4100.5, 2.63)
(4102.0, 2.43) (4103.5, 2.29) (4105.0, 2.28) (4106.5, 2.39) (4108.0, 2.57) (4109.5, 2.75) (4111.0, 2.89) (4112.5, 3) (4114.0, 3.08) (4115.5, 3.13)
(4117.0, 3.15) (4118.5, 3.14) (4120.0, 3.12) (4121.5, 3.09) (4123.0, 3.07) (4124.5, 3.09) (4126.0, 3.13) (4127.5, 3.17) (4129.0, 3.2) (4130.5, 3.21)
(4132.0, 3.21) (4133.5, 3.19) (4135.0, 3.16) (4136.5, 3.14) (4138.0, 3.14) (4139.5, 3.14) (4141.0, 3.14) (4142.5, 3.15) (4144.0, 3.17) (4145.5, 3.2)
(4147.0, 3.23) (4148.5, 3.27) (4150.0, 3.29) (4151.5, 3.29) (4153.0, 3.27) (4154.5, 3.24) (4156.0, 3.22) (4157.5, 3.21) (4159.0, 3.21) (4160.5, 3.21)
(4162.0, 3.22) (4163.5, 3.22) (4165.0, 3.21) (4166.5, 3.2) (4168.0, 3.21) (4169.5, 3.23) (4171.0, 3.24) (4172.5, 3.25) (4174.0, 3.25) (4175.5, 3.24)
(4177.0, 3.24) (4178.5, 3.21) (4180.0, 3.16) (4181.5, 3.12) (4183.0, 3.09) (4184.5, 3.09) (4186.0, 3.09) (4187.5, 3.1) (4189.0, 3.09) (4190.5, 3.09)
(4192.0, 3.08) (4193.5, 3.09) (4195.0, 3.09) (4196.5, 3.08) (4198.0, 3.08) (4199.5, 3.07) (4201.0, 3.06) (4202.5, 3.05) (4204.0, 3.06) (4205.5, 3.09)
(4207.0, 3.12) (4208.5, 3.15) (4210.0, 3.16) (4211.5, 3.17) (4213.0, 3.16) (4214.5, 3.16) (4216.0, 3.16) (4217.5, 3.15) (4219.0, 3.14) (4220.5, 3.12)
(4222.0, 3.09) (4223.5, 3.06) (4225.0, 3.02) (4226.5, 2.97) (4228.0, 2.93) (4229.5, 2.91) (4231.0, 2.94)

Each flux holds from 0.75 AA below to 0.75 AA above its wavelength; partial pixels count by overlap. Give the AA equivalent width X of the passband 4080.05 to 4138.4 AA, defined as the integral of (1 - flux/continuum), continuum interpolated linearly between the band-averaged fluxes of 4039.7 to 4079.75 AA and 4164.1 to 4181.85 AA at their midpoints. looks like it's 3.97 AA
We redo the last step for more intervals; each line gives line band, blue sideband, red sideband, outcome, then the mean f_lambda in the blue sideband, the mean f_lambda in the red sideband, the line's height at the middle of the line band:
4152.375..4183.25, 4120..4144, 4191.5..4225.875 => -0.8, 3.15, 3.1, 3.13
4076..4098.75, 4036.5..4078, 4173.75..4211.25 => 0.5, 3.2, 3.12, 3.18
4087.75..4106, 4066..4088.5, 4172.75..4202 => 2.0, 3.18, 3.12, 3.17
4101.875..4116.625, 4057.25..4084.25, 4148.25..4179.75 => 2.3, 3.19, 3.23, 3.21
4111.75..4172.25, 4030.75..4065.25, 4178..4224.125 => -0.9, 3.17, 3.11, 3.13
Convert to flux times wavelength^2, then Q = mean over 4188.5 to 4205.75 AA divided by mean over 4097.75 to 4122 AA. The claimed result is 1.1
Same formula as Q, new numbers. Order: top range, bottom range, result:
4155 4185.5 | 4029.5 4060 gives 1.07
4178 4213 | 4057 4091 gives 1.04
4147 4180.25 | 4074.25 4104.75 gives 1.12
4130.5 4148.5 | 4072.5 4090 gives 1.03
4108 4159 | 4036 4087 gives 1.02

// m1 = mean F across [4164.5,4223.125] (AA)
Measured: 3.14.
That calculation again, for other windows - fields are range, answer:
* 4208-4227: 3.12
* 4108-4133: 3.07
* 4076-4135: 2.99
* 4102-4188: 3.1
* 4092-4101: 2.94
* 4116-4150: 3.16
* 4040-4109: 3.06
